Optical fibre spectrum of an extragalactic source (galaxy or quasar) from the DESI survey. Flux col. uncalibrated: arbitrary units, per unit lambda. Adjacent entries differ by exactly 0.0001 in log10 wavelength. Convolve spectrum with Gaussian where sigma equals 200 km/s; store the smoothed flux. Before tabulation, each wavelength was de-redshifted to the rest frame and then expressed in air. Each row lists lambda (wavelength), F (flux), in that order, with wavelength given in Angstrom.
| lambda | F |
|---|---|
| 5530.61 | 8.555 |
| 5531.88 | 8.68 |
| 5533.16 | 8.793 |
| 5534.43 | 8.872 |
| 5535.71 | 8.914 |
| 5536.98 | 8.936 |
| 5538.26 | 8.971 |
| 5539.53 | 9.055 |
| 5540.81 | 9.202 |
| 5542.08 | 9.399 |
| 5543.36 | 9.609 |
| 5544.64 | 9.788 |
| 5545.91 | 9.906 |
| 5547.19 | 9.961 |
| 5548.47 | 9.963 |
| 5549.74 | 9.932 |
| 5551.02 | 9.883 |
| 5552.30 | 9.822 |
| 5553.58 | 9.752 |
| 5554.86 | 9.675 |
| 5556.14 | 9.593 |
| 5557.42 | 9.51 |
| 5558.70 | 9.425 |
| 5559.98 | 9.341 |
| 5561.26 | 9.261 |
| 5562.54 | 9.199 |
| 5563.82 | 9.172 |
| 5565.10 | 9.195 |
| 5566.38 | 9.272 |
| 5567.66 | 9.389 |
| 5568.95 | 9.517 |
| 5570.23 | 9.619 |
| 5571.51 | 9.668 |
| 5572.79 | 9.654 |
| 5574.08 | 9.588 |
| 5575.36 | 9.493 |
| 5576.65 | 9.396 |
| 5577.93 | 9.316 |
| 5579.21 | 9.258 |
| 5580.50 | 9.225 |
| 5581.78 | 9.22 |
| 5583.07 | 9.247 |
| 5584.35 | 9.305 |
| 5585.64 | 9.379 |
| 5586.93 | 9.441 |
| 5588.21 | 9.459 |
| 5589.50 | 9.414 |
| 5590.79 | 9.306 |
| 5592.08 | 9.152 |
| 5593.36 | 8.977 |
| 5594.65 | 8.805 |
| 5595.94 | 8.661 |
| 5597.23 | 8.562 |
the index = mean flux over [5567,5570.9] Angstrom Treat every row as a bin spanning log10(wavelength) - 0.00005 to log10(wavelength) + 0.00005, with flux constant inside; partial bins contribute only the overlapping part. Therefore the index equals 9.51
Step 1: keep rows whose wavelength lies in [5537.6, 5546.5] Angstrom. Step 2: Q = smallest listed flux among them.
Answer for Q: 8.971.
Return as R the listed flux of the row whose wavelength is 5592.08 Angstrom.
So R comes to 9.152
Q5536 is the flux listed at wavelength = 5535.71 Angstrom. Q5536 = 8.914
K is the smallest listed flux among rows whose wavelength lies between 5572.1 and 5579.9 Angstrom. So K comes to 9.258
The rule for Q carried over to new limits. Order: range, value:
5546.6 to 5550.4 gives 9.932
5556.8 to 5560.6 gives 9.341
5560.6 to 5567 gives 9.172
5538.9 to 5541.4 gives 9.055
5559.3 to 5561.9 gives 9.261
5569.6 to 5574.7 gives 9.588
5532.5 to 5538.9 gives 8.793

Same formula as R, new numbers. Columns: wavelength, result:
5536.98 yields 8.936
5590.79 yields 9.306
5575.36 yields 9.493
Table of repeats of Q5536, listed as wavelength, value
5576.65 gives 9.396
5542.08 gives 9.399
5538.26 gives 8.971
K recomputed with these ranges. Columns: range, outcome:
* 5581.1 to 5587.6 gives 9.22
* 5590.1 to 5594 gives 8.977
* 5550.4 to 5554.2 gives 9.752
